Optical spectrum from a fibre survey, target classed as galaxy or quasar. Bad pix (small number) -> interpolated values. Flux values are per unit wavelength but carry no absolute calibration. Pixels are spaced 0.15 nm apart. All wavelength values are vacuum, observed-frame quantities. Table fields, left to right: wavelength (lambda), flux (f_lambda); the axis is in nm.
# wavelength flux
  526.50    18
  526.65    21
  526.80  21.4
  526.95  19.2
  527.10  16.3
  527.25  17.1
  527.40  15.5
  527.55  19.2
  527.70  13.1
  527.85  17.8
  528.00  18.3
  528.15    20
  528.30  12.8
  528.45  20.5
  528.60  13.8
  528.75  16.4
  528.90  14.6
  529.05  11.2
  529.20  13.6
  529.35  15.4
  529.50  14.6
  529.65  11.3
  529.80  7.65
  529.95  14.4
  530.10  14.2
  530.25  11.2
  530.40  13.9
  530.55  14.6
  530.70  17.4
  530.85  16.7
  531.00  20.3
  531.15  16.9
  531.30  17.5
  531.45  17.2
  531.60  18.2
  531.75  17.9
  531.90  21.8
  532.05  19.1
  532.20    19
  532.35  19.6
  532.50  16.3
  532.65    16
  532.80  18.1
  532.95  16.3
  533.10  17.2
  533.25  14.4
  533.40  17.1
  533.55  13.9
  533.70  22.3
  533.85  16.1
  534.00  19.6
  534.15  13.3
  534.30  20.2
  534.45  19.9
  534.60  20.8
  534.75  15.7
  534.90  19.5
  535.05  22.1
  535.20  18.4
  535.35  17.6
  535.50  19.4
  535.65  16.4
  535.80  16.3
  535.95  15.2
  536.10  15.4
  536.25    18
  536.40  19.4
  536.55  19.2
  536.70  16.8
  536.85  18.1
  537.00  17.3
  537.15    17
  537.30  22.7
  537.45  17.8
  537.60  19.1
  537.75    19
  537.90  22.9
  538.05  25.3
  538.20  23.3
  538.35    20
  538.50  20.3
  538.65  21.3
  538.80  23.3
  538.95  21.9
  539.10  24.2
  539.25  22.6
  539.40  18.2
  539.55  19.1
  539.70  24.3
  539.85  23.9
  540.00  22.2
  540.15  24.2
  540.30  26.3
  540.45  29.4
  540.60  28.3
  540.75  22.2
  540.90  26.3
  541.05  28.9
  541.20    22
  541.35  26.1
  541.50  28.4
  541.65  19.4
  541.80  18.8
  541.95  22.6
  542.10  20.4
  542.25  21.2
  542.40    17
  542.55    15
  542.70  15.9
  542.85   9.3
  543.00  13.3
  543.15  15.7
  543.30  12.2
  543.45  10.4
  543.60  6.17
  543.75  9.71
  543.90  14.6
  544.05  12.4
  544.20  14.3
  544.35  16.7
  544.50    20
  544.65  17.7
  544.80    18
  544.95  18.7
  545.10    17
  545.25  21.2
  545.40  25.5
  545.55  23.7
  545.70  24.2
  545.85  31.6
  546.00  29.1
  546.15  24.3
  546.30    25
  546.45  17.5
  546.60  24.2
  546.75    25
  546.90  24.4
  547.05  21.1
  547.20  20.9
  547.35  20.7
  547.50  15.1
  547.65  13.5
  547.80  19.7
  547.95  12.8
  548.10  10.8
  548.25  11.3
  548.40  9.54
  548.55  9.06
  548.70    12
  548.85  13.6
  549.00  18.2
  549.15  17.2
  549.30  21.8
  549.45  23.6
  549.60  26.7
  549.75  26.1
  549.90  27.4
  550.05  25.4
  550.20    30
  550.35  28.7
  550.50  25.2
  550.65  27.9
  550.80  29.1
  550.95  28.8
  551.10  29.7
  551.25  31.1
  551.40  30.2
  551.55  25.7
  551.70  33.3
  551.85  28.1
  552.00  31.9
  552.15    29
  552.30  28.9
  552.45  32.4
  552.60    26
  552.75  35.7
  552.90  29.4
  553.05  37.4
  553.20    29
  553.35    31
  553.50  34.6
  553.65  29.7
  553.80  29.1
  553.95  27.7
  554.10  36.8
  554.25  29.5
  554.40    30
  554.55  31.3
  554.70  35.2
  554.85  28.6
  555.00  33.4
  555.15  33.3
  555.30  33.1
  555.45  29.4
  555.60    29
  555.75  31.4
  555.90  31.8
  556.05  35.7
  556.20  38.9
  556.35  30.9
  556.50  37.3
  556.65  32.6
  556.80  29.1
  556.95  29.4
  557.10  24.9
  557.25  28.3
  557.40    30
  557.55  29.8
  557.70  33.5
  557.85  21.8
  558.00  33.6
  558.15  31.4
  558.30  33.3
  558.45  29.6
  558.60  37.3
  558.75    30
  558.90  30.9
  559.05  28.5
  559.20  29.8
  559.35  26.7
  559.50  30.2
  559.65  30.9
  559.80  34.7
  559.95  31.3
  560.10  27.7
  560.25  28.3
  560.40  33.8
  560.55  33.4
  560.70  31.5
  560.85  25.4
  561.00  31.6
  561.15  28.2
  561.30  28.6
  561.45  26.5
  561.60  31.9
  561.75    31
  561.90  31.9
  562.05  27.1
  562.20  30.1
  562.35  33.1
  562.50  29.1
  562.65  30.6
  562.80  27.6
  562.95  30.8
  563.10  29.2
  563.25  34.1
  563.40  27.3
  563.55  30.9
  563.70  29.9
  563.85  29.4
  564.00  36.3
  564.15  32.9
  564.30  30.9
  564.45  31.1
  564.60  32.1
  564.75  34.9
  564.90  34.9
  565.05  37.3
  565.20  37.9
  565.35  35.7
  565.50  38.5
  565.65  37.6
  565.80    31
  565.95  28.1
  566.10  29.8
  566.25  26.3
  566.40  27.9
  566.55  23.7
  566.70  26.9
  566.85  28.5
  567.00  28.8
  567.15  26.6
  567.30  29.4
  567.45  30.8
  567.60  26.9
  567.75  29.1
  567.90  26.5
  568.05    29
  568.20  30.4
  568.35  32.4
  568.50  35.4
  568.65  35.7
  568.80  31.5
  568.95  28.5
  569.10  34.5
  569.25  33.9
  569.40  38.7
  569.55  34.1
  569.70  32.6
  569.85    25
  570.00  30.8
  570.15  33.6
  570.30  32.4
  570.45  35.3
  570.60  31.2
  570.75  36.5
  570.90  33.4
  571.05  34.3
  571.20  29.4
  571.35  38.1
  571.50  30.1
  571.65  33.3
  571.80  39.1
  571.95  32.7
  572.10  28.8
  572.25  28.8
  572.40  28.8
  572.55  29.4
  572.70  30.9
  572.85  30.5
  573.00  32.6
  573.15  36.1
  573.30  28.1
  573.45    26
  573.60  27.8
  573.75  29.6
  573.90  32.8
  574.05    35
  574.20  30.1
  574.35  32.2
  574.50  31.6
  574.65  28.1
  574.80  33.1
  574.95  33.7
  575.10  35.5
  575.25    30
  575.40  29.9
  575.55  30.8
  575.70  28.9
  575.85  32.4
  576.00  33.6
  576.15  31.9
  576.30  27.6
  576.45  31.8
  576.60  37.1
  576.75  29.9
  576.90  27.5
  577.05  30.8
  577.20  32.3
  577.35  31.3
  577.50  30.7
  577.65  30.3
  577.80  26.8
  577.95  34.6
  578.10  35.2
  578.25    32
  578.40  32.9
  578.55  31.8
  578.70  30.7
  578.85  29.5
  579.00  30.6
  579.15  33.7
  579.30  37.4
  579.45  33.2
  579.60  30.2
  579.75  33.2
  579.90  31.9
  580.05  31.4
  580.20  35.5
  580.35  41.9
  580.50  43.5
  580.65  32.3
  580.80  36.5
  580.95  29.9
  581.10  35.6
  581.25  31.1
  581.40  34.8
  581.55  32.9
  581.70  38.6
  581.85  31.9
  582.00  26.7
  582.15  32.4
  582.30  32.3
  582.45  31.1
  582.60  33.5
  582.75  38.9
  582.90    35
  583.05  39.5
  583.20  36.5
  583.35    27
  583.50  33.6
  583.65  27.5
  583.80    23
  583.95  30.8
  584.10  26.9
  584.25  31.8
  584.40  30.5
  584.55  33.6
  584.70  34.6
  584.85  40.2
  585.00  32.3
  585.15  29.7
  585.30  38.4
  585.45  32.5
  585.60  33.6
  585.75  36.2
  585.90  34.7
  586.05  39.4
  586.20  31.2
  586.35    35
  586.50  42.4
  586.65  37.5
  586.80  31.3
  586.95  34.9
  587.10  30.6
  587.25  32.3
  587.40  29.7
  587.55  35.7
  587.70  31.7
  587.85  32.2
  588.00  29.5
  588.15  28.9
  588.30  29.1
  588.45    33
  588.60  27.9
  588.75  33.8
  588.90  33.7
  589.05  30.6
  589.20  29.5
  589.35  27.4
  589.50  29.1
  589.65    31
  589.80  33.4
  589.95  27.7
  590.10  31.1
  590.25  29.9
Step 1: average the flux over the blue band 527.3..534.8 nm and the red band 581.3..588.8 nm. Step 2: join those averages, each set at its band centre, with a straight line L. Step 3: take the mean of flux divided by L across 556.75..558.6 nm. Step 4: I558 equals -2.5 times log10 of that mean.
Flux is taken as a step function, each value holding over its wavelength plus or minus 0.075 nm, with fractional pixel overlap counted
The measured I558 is -0.21 mag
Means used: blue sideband 16.5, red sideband 32.9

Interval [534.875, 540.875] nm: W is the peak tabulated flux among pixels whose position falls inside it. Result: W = 29.4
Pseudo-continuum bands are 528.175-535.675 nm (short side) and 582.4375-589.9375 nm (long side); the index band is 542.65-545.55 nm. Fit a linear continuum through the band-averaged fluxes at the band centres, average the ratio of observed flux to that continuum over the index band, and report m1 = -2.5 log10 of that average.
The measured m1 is 0.30 mag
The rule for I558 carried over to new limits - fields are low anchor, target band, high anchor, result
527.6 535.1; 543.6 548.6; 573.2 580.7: 0.16 mag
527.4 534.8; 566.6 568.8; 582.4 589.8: -0.09 mag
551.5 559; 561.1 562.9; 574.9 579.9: 0.06 mag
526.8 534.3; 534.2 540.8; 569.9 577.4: -0.09 mag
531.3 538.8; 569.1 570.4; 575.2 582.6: -0.11 mag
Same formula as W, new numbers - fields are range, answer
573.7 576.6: 37.1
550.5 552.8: 35.7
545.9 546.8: 29.1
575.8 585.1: 43.5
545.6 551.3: 31.6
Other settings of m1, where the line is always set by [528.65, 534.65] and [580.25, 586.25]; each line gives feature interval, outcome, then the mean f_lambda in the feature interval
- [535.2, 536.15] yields 0.052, 16.9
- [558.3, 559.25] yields -0.224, 31.2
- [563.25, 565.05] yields -0.182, 32.2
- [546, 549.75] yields 0.168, 18.6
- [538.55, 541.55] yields -0.247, 24.1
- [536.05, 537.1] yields 0.014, 17.8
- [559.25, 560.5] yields -0.182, 30.5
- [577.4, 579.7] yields 0.001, 32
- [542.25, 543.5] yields 0.383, 14.1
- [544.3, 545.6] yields 0.054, 19.8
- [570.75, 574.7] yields -0.053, 31.6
